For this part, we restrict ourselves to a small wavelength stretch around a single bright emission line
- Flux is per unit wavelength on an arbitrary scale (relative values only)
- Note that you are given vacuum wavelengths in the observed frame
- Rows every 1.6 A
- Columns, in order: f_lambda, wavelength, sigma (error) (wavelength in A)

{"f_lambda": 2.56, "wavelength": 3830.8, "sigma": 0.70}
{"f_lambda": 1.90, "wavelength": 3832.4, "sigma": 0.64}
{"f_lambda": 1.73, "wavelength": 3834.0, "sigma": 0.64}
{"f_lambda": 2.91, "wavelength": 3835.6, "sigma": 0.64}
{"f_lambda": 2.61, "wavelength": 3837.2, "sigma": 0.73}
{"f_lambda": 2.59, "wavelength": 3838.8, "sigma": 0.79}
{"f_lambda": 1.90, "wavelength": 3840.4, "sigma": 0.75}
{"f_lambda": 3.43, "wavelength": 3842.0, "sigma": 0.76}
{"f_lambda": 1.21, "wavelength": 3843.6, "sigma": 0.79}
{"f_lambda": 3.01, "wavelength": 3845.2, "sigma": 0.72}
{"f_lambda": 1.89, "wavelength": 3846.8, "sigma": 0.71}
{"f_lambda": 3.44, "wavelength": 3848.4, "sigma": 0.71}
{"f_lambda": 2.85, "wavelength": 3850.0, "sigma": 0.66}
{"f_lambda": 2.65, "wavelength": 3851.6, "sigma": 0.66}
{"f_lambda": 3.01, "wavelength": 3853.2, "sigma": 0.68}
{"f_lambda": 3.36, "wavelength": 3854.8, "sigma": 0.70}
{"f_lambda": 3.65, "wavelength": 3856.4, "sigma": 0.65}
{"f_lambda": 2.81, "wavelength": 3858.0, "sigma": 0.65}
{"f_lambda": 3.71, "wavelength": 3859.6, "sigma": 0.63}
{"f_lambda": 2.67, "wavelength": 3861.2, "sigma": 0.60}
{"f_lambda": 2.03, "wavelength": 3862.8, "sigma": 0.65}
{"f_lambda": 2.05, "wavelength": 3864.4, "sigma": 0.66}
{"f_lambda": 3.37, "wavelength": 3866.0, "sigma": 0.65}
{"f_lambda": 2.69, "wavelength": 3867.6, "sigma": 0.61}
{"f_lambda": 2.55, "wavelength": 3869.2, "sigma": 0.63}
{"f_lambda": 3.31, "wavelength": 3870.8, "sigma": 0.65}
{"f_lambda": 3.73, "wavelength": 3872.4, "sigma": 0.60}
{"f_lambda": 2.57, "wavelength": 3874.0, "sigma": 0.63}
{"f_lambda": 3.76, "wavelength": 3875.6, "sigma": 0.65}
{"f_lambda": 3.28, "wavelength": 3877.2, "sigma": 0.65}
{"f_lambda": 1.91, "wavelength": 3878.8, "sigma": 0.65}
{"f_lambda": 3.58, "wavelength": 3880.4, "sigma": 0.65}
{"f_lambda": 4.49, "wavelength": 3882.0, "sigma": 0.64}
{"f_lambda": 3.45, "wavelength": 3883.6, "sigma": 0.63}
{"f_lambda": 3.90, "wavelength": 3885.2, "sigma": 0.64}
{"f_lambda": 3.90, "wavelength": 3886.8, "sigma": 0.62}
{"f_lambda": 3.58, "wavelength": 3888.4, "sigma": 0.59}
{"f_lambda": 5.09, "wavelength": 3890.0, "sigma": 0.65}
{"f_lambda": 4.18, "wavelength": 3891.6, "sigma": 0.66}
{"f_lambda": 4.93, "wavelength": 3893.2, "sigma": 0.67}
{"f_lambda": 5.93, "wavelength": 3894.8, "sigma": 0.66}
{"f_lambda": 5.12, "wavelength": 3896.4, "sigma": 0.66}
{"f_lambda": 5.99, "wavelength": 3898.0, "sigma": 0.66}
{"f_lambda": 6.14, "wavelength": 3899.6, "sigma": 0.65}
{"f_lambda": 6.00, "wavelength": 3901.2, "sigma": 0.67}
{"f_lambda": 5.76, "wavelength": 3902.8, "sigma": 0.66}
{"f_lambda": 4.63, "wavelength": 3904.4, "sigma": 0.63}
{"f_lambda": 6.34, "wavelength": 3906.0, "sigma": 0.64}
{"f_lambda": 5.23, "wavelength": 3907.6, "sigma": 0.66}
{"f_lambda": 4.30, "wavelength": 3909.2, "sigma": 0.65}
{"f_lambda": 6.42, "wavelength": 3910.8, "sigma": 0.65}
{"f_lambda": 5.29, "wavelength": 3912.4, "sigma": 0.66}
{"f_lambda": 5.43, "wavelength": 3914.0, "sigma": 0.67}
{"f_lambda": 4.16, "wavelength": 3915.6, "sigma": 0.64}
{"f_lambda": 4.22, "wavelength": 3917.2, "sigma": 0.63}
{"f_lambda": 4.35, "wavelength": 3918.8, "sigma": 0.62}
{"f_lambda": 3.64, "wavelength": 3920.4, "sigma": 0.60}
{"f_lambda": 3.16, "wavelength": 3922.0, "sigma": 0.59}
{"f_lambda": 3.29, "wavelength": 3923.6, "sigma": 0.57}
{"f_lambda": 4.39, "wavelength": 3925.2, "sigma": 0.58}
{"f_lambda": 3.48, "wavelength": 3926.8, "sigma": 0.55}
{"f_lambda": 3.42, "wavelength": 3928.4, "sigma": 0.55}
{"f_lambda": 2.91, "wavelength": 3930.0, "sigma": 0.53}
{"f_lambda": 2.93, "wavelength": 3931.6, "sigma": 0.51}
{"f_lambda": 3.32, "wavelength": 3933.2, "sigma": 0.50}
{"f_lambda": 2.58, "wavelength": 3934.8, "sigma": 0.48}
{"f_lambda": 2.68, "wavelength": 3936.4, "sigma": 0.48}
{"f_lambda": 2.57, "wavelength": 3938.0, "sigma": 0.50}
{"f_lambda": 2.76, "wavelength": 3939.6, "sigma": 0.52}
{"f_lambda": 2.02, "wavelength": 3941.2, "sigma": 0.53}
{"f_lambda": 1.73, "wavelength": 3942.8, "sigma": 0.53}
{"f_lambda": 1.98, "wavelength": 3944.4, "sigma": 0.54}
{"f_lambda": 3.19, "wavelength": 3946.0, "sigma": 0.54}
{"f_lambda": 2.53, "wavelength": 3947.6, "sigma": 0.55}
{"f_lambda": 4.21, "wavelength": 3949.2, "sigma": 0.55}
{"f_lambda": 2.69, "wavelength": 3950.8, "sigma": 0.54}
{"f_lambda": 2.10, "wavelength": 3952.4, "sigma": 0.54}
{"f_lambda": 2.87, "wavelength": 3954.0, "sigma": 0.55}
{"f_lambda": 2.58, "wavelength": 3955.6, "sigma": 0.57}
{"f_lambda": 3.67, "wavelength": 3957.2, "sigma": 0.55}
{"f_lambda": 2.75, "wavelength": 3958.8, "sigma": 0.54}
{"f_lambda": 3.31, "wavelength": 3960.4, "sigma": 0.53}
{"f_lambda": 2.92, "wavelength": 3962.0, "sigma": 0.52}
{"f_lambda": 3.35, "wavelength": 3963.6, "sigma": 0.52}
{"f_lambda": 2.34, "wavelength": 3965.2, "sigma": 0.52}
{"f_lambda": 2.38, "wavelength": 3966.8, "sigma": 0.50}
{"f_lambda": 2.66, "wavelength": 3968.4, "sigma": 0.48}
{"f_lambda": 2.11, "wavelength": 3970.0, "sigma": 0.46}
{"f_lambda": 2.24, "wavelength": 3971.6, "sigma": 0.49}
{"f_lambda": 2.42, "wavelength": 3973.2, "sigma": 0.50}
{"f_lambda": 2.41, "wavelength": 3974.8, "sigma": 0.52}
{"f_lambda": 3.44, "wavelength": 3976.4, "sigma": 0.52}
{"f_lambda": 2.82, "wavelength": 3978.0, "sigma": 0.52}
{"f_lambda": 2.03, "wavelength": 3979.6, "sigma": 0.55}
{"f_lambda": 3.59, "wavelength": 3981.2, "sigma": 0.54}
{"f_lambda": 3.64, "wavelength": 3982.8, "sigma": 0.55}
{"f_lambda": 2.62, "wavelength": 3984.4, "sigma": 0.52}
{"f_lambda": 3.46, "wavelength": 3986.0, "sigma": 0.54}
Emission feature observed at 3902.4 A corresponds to Mg II 2798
